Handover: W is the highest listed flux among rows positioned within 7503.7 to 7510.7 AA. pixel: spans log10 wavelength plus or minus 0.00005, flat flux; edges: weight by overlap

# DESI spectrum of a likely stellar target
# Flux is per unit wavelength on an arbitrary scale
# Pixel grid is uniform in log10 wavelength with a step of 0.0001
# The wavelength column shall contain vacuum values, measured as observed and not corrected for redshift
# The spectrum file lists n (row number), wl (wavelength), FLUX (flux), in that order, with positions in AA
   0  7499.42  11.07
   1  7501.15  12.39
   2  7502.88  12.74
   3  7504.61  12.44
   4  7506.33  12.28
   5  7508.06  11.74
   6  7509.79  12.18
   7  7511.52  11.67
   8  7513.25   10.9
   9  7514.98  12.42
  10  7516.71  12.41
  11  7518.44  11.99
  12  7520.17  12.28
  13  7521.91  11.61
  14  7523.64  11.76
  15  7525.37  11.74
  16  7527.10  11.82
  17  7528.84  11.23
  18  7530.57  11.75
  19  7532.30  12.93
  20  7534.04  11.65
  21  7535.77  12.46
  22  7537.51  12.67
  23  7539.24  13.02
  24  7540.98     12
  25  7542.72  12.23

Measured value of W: 12.44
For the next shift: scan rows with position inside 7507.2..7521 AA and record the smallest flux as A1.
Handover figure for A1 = 10.9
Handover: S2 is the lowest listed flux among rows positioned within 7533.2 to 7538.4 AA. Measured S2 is 11.65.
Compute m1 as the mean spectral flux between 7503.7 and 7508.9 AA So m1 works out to 12.2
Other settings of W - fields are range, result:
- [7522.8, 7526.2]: 11.76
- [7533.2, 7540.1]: 13.02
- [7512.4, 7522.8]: 12.42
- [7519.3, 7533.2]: 12.93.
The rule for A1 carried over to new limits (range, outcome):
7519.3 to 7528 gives 11.61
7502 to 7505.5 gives 12.44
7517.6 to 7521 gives 11.99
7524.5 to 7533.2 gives 11.23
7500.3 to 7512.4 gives 11.67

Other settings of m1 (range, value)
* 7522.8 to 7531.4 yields 11.7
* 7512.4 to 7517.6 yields 11.9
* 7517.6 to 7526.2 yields 11.9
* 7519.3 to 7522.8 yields 11.9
